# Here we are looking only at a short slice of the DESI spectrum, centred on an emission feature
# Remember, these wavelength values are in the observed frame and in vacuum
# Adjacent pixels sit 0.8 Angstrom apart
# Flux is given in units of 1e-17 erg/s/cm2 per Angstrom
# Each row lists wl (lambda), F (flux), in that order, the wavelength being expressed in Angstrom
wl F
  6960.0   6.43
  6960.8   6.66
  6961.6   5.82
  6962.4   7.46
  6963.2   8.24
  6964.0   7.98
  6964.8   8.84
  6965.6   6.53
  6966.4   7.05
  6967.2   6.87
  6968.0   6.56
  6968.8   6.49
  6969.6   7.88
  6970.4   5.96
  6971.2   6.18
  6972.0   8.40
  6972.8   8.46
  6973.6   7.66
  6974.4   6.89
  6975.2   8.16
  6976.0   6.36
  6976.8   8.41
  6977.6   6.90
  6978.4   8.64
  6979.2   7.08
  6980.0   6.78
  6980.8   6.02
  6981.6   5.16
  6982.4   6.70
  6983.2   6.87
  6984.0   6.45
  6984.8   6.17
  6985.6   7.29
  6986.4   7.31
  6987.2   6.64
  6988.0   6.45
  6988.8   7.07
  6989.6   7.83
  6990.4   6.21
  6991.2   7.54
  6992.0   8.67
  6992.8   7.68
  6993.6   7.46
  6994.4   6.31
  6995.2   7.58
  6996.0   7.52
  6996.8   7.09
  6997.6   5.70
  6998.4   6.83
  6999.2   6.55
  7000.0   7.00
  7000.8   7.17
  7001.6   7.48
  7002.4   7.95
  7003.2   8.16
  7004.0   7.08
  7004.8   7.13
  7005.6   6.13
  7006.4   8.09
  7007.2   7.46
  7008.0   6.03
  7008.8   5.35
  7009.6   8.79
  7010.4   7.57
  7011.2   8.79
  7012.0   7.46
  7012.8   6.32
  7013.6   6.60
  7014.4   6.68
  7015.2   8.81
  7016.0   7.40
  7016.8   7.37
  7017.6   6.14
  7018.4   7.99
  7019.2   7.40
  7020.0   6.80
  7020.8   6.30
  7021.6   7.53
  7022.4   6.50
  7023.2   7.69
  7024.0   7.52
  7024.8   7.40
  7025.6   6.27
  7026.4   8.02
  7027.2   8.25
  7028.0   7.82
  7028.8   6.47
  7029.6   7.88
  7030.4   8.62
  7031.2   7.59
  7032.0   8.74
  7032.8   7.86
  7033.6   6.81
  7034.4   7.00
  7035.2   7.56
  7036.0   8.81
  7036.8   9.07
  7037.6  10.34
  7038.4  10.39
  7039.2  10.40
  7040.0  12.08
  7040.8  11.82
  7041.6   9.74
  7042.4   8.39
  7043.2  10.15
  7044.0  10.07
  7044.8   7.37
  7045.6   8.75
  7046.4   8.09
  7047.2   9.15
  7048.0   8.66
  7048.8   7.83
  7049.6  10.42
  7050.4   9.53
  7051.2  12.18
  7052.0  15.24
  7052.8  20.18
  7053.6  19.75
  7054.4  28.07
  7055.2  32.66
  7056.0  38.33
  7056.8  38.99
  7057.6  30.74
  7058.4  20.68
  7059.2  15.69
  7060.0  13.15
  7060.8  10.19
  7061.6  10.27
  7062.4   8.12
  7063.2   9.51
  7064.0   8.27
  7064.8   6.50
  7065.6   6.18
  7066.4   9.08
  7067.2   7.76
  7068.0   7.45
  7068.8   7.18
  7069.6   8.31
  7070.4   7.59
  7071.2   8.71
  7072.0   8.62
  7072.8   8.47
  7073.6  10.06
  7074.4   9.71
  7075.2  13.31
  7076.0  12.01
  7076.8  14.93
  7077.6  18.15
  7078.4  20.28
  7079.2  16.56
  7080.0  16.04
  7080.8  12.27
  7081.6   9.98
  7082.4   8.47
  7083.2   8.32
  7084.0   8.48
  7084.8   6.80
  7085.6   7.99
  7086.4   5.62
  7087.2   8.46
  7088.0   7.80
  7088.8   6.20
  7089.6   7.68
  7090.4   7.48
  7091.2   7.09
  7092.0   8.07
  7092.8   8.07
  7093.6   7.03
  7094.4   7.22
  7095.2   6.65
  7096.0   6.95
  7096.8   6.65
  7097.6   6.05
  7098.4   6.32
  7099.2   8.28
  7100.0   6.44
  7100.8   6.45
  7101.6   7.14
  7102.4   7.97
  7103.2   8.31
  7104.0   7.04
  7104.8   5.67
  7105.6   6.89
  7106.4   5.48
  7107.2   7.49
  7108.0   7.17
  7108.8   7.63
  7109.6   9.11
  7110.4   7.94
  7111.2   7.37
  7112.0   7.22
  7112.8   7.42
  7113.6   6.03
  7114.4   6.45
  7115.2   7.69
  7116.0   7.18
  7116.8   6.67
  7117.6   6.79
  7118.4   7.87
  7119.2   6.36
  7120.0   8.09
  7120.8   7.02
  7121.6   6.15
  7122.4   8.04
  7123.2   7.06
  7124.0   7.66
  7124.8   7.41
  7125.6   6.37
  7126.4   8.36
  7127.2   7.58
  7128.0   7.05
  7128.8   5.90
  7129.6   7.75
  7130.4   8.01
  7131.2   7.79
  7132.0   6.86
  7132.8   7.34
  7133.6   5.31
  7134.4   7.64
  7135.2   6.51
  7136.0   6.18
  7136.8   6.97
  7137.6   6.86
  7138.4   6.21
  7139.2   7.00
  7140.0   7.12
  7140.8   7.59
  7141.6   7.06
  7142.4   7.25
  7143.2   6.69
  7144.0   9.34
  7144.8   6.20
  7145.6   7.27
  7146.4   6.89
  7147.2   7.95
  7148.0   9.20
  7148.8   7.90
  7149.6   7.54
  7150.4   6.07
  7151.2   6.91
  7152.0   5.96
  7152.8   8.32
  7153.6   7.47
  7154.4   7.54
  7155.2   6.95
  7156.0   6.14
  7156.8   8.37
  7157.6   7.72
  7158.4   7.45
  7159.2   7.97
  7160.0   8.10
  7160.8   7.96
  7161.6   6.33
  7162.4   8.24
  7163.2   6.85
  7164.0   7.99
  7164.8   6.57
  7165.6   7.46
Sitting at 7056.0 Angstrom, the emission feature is H-alpha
